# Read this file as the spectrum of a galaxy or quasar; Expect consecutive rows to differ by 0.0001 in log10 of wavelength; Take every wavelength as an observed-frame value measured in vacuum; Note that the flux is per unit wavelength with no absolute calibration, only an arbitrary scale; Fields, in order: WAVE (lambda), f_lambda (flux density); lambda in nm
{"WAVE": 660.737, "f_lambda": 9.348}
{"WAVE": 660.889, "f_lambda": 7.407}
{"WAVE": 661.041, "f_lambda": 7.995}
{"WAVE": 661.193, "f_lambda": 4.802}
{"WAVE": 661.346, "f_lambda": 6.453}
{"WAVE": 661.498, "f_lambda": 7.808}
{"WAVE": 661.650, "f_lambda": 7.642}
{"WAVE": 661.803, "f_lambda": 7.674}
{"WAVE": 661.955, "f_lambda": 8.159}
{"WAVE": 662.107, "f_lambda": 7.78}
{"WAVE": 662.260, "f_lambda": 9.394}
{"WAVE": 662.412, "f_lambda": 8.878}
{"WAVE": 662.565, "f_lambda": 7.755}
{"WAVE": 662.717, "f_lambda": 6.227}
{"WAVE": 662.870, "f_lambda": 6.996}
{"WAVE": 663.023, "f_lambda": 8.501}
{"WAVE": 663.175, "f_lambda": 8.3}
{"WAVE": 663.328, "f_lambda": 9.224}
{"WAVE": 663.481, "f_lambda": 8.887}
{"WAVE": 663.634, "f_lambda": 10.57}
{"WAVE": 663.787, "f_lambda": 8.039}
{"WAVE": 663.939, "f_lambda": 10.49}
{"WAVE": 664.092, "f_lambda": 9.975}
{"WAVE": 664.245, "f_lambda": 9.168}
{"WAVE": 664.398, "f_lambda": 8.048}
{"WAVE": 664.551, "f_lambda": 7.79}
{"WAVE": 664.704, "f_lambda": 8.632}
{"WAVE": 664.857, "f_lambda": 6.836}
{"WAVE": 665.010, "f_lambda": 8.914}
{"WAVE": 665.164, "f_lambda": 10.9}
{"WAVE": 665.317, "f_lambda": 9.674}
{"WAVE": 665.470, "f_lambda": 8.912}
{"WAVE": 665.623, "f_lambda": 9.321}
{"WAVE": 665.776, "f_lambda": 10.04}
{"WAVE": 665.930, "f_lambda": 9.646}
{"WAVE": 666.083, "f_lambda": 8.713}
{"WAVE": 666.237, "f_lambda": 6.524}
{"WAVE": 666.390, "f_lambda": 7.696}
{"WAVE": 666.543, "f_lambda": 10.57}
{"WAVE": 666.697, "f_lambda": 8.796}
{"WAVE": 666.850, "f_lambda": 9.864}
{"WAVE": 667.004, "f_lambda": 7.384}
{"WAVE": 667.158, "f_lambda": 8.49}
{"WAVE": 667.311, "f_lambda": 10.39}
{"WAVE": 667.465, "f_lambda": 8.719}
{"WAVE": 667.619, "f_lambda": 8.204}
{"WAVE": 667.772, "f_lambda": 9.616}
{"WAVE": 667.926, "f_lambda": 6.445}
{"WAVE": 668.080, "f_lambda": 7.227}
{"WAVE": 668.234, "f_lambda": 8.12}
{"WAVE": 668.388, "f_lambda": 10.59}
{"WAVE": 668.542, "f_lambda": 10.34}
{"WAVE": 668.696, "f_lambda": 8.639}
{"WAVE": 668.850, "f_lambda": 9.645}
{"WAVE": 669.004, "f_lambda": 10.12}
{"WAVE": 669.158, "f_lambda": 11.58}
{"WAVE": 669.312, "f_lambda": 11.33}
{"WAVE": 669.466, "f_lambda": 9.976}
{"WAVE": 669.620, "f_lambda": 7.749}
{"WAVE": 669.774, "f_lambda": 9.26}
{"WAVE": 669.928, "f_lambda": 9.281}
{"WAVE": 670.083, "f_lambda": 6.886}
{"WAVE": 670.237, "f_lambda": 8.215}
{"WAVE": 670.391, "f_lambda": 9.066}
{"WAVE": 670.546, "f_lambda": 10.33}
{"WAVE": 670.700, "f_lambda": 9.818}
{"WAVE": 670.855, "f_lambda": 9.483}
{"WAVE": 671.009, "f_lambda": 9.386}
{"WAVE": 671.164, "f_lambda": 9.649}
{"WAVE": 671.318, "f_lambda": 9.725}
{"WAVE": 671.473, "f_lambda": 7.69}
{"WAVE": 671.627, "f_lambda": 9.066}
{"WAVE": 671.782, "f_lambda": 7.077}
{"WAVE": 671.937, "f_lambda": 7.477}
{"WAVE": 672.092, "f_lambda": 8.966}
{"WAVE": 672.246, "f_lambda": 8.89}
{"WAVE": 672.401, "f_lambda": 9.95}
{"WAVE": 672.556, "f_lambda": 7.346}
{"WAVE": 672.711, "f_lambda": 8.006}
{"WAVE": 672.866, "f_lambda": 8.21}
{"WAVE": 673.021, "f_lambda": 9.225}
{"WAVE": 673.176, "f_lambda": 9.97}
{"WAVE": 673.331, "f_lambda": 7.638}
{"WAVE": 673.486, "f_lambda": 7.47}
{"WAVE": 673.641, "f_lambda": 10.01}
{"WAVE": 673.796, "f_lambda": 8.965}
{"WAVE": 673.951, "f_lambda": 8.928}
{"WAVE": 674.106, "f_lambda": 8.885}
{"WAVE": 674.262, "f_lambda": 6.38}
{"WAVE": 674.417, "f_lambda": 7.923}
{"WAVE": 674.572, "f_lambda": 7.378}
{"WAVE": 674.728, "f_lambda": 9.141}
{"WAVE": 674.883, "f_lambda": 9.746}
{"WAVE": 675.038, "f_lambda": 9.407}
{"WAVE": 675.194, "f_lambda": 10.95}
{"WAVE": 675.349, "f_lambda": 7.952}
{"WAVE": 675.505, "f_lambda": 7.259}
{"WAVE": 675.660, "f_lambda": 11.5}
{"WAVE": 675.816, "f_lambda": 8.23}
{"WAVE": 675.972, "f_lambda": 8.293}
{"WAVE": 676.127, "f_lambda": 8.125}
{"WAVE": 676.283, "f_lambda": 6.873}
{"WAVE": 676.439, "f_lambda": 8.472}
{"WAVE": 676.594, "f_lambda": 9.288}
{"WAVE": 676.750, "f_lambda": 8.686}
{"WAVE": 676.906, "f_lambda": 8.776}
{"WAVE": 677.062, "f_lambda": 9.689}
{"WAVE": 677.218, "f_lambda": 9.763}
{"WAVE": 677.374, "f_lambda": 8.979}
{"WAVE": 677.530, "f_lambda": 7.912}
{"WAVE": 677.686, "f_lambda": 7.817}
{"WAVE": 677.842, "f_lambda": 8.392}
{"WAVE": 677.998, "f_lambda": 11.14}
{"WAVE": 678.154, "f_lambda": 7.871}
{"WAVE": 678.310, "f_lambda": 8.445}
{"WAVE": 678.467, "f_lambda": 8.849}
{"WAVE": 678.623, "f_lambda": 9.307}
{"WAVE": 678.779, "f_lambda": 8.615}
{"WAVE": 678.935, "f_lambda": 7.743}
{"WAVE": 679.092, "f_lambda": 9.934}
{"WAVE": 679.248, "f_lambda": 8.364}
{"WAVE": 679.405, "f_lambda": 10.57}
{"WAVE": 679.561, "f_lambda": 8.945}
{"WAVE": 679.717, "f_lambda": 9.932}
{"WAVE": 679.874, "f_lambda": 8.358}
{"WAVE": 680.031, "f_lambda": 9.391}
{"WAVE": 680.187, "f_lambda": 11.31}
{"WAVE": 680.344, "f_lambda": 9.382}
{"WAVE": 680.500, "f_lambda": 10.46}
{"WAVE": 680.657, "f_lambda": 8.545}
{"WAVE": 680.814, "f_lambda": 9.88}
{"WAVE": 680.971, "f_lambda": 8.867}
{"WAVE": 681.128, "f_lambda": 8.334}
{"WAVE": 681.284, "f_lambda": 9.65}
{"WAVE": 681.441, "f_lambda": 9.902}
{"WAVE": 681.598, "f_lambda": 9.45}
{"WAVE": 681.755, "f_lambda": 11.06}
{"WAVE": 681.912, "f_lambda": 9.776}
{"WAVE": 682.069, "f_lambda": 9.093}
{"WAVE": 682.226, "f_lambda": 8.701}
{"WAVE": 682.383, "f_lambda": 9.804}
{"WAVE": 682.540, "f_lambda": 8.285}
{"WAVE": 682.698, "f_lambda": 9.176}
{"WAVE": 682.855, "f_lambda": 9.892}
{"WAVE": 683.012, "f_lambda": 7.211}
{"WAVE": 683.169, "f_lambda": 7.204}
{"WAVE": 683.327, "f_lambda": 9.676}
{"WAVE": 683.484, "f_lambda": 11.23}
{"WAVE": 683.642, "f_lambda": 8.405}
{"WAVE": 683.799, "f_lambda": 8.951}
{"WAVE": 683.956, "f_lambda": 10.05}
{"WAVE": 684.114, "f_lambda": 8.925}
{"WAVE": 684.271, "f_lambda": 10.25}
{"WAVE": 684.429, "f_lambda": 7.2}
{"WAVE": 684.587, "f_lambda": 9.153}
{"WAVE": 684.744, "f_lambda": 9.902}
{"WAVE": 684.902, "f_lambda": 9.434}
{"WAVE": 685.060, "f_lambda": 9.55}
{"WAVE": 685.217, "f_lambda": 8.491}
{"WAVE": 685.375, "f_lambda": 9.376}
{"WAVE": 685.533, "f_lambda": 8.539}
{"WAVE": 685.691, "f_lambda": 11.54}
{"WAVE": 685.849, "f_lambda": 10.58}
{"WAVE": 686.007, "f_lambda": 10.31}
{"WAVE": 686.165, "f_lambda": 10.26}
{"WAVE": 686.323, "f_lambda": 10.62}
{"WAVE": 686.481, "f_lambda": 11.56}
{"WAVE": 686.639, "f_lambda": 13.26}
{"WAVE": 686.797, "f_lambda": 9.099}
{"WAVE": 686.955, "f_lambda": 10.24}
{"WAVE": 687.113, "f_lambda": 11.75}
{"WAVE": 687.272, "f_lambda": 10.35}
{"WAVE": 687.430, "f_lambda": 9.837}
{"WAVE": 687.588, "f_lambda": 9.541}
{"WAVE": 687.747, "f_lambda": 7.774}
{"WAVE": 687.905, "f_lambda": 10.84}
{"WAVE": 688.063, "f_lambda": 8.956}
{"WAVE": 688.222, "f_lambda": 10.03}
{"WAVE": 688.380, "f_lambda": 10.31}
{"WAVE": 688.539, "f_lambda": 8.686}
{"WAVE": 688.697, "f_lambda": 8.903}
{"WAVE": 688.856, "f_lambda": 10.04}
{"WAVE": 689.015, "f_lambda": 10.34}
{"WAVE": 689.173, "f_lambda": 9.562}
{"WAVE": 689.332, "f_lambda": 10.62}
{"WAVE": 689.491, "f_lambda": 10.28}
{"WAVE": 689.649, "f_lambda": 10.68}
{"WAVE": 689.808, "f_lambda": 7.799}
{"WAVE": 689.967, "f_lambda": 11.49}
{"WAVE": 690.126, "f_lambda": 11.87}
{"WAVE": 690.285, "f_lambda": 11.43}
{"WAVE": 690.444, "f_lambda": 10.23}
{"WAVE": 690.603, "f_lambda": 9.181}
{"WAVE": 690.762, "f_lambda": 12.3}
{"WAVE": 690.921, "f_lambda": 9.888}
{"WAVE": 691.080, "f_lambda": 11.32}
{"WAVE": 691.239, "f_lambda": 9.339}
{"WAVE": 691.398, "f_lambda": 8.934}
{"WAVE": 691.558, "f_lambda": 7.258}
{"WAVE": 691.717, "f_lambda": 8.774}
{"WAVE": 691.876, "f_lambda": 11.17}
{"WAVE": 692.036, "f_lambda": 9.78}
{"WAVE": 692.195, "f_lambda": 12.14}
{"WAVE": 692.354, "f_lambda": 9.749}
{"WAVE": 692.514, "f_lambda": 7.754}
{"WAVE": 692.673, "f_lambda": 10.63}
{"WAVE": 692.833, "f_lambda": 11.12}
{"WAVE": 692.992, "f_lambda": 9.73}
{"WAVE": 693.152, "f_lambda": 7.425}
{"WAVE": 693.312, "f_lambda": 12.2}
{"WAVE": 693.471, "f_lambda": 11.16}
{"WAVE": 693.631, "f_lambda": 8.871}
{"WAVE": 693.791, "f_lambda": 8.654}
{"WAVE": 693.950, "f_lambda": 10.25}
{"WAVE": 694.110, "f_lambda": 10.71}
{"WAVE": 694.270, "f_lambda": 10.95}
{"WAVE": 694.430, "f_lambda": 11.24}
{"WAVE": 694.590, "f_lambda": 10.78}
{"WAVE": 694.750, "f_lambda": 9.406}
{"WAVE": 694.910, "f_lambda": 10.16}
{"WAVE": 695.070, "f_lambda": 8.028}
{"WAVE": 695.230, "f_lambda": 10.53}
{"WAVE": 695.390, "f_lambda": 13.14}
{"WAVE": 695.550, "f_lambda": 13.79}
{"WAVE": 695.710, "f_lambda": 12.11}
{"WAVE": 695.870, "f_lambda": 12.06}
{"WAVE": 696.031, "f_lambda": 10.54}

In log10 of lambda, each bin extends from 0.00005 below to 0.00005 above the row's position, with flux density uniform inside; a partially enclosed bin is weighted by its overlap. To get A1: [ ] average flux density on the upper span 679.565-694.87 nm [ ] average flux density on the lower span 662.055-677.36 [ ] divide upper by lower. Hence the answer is 1.11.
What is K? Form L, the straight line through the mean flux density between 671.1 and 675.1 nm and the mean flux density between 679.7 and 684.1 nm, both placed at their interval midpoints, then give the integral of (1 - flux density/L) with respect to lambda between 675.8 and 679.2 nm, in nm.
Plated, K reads 0.10 nm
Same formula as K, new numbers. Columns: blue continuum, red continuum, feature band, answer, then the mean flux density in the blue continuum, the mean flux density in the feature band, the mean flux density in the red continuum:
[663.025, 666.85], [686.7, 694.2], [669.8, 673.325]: 0.18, 9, 8.79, 9.99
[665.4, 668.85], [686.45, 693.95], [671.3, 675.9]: 0.28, 8.85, 8.63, 10.1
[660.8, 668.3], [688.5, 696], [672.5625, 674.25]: 0.08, 8.44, 8.58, 10.3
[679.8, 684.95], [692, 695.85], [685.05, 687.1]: -0.14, 9.3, 10.3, 10.5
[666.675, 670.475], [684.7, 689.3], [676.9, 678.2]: 0.07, 9.04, 8.96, 10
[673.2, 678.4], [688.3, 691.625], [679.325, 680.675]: -0.09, 8.69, 9.7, 10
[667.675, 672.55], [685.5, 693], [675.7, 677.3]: 0.12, 9.05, 8.69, 10.1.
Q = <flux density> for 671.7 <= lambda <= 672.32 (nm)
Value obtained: 8.1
